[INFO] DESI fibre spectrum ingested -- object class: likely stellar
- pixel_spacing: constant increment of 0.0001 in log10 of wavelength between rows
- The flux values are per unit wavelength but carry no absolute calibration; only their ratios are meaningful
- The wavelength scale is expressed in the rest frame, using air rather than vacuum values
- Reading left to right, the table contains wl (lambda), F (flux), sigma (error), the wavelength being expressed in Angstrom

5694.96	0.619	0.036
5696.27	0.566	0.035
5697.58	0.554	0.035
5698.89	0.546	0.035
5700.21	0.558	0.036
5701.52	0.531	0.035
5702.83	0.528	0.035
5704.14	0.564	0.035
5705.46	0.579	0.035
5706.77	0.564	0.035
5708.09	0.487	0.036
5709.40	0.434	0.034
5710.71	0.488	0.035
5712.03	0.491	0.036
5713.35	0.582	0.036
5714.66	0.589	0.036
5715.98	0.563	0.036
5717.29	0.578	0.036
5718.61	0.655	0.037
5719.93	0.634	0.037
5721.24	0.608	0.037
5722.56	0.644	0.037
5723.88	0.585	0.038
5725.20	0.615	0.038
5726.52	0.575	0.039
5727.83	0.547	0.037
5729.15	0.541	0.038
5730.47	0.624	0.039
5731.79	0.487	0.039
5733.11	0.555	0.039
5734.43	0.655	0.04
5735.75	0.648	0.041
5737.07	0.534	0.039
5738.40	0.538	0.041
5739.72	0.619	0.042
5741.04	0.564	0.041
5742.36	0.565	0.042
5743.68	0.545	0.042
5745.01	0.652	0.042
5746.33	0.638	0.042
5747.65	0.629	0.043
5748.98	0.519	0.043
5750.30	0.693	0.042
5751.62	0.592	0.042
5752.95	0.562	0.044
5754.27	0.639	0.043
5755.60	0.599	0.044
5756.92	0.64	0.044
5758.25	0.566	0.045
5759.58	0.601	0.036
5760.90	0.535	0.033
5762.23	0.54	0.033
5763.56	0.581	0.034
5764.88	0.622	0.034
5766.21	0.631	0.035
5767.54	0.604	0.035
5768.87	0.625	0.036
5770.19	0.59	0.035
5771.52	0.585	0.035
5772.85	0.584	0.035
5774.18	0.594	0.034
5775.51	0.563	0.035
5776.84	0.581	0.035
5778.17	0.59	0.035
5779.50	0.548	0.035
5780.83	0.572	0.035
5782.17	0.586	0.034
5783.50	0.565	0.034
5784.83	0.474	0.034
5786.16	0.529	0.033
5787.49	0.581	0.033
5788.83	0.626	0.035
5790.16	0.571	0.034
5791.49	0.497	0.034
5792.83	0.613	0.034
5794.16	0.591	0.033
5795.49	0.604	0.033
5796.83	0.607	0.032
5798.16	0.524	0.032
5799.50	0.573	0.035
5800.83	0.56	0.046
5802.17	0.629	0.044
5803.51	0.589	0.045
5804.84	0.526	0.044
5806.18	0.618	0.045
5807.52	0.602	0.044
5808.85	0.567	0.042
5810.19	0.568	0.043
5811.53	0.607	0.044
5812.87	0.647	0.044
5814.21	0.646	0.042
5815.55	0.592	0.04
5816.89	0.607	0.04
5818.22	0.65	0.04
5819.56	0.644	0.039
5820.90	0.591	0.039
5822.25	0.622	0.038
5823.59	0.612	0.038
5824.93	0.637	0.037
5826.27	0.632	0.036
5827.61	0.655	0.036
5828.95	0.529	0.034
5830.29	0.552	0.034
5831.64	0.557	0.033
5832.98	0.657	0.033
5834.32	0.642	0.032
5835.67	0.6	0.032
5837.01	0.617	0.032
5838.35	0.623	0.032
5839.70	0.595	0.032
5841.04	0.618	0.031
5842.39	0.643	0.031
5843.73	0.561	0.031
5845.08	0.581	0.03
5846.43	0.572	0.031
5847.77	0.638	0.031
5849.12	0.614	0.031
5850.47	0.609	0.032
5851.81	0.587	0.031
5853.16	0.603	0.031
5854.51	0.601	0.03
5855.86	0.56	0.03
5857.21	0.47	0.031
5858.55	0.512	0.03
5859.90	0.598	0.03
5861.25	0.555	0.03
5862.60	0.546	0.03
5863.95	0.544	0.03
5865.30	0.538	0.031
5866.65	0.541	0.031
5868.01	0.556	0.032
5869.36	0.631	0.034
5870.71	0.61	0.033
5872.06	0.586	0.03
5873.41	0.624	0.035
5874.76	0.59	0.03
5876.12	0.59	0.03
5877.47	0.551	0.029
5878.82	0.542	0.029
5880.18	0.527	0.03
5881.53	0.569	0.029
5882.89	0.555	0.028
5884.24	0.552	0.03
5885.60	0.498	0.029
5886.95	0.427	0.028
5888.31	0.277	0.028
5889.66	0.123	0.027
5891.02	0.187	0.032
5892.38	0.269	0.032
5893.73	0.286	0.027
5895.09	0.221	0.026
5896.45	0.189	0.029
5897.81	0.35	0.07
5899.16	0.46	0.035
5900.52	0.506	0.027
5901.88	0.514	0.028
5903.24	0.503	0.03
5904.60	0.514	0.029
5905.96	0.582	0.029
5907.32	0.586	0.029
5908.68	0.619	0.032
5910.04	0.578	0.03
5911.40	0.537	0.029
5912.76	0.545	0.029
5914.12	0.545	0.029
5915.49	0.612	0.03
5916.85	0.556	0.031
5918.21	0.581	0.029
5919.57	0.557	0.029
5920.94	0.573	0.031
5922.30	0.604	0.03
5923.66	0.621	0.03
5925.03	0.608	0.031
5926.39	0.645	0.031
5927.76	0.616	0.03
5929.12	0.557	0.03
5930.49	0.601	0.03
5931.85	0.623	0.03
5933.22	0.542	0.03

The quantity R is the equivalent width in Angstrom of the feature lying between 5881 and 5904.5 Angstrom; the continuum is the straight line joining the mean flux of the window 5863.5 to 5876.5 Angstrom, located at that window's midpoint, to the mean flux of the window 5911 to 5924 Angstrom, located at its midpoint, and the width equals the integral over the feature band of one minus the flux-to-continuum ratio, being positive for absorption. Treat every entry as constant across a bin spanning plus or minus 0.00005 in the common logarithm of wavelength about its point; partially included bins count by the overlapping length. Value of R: 7.88 Angstrom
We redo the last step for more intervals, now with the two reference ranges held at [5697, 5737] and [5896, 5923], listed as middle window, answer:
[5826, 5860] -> -3.2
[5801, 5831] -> -3.2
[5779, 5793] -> -0.1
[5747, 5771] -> -1.7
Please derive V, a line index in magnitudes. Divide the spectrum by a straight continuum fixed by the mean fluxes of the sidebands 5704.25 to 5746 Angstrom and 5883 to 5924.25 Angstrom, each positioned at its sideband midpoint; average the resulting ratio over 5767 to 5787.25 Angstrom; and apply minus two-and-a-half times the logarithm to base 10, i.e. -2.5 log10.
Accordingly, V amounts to -0.06 mag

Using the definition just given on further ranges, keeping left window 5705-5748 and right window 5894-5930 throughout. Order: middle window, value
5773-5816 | -0.04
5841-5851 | -0.11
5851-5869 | -0.03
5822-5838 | -0.11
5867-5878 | -0.10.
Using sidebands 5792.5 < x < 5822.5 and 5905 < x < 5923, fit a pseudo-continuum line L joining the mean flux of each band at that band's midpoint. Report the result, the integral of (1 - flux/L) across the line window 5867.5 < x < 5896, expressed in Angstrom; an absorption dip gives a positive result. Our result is 5.9 Angstrom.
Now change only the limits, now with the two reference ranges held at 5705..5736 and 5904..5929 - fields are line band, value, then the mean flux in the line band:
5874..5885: 0.4 Angstrom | 0.559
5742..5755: -0.7 Angstrom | 0.604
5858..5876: 0.2 Angstrom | 0.572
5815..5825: -0.7 Angstrom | 0.619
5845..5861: 0.0 Angstrom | 0.578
